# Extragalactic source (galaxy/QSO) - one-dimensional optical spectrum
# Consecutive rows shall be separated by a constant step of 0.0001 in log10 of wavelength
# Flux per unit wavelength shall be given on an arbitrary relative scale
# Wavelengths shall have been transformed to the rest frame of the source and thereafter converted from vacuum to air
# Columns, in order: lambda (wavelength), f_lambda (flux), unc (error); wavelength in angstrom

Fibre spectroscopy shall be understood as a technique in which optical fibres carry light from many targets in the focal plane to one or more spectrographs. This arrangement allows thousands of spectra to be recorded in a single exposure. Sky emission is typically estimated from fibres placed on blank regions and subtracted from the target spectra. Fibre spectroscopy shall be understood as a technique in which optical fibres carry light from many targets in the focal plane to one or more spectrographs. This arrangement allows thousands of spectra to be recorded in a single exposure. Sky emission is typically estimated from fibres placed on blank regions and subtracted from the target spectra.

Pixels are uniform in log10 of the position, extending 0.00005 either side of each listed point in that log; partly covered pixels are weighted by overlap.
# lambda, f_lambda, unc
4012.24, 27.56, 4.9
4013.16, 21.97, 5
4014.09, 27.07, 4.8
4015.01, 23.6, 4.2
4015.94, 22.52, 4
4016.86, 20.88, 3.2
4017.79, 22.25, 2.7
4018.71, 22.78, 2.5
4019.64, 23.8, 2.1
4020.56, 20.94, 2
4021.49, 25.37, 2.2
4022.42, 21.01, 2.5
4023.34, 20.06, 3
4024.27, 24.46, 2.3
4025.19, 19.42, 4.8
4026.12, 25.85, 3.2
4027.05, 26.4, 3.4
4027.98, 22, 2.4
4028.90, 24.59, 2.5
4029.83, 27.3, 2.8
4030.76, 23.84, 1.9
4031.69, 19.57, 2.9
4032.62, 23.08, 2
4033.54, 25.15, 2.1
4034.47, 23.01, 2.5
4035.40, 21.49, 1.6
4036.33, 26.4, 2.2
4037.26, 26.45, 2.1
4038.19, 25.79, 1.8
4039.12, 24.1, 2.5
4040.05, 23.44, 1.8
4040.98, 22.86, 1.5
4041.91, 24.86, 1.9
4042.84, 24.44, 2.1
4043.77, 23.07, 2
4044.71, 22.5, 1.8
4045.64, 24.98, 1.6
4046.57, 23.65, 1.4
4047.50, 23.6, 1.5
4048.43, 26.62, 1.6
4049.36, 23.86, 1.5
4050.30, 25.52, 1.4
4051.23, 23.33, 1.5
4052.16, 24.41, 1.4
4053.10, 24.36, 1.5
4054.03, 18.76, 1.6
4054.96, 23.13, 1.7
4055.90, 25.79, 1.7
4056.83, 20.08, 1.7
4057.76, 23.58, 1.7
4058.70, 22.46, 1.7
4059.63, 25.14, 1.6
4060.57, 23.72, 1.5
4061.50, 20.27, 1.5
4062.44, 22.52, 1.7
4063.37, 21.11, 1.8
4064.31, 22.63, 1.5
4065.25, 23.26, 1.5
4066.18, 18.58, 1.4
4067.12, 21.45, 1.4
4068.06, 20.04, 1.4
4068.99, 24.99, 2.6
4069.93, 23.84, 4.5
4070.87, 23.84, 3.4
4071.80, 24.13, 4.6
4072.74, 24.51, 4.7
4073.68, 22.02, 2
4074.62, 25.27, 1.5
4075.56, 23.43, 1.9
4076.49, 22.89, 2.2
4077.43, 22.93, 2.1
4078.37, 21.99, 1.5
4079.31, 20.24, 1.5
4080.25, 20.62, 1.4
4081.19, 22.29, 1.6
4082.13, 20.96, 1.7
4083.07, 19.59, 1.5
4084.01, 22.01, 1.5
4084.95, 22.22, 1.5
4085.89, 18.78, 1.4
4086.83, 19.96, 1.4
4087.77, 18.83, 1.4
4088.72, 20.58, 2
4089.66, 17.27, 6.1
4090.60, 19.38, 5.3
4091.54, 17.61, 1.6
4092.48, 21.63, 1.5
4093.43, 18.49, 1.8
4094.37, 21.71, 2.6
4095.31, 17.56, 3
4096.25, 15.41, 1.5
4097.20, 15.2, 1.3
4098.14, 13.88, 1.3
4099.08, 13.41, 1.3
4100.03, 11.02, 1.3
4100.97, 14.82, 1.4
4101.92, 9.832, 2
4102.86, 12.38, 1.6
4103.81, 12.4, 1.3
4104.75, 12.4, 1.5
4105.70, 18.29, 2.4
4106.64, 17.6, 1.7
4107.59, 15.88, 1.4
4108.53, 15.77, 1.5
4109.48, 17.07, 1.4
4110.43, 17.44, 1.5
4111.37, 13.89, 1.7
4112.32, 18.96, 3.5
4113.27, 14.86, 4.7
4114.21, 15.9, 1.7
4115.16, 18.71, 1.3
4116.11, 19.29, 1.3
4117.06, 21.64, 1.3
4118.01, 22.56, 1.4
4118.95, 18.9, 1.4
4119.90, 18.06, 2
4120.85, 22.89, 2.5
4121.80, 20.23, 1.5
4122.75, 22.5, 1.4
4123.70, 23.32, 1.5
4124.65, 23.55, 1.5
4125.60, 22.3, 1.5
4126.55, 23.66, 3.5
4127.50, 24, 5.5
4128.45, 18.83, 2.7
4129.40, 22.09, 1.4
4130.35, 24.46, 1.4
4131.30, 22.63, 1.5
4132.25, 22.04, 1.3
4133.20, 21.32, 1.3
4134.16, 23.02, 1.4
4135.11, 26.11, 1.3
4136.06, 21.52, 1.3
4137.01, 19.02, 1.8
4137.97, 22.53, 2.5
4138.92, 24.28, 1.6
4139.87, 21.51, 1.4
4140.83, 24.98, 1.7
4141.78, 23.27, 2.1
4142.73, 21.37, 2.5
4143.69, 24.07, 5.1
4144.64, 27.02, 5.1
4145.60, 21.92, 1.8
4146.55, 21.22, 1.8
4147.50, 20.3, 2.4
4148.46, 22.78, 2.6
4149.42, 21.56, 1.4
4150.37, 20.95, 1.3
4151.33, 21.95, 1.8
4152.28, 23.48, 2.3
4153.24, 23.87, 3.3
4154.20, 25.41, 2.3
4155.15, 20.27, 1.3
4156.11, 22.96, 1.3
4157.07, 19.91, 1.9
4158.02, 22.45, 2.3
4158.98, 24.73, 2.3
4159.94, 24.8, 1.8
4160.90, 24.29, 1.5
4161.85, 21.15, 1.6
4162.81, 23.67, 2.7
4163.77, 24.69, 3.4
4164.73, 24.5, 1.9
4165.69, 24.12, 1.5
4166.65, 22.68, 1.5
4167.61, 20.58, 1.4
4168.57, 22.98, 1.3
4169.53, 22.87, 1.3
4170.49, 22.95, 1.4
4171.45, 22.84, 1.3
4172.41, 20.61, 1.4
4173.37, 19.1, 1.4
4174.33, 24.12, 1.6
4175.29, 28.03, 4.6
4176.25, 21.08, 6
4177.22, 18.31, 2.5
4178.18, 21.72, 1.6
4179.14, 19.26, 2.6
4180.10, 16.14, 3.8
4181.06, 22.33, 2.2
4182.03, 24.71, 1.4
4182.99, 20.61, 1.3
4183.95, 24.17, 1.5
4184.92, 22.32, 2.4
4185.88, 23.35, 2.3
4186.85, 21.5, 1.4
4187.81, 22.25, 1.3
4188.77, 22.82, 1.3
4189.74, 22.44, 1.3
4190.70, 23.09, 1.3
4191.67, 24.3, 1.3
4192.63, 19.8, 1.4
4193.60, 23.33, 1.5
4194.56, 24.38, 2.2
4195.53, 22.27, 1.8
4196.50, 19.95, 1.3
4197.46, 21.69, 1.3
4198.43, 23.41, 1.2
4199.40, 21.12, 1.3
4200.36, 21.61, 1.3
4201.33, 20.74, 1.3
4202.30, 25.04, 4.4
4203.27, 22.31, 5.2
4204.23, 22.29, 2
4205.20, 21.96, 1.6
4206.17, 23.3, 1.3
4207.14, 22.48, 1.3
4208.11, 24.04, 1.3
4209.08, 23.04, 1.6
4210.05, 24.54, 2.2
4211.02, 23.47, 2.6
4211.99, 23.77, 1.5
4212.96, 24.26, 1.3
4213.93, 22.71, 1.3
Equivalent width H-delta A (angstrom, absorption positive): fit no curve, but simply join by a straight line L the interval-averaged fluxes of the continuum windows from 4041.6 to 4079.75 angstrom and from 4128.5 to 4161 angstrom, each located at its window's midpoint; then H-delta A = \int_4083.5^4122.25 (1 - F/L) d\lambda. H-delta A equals 9.3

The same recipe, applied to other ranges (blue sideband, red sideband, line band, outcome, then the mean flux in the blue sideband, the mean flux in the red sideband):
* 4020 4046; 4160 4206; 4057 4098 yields 3.7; 23.7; 22.4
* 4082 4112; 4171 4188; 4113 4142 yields -4.5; 16.9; 21.8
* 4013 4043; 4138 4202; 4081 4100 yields 3.7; 23.5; 22.5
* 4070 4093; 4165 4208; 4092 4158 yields 5.5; 21.4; 22.2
